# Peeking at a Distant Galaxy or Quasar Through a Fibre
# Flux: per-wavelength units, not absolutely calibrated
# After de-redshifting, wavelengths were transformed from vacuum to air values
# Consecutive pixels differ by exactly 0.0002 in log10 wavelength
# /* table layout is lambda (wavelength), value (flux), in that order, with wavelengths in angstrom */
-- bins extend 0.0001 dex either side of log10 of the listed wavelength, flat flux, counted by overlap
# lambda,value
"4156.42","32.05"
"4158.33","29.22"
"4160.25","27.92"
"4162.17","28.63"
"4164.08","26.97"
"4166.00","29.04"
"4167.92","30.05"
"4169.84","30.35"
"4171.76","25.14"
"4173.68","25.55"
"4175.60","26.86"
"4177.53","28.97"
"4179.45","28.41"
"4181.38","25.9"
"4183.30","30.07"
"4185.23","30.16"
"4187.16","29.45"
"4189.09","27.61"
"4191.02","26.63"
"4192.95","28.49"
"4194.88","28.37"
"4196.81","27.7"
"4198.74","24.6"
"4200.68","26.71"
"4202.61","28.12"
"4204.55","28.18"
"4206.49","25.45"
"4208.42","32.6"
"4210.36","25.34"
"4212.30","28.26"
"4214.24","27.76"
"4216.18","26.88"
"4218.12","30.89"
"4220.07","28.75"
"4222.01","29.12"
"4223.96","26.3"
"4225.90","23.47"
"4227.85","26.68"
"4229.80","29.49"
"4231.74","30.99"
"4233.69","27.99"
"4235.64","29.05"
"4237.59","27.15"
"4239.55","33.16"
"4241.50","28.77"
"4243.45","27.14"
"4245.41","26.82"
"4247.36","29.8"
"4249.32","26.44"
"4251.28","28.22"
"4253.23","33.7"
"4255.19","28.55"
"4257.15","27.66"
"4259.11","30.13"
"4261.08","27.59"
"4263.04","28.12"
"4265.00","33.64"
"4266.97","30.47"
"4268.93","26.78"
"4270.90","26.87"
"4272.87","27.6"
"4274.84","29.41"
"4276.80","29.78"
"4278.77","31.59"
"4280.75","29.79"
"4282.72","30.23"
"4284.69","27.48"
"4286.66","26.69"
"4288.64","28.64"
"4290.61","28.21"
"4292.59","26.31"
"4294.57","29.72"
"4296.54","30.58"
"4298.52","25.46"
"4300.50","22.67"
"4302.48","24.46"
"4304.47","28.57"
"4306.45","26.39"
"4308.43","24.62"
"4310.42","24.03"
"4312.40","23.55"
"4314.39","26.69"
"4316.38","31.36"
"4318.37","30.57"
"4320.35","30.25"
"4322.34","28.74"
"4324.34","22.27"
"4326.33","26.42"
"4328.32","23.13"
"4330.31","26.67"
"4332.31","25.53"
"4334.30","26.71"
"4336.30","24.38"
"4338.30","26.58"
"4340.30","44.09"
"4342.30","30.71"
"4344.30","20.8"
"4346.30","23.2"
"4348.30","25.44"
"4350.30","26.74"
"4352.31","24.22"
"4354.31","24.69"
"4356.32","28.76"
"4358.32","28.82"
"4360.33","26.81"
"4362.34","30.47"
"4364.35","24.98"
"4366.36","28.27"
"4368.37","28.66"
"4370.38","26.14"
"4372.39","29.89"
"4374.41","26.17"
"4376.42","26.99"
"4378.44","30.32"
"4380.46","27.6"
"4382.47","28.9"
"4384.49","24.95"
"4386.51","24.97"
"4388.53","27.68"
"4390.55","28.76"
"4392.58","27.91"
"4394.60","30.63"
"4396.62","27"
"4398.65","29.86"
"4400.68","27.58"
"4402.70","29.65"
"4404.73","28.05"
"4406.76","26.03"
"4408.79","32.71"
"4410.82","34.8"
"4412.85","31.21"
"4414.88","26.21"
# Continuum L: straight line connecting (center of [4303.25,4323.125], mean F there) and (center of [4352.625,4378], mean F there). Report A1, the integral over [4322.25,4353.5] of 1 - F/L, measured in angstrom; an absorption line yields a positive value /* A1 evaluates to 1.1 angstrom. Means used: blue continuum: 27.4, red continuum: 27.5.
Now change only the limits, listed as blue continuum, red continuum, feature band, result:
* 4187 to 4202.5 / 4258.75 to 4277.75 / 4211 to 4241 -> -0.31 angstrom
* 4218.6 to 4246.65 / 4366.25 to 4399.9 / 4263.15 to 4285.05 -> -0.98 angstrom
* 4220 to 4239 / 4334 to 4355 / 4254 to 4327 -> -1.05 angstrom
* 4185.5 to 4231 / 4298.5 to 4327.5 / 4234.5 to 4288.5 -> -3.81 angstrom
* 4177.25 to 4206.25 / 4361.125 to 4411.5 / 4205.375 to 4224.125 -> -0.20 angstrom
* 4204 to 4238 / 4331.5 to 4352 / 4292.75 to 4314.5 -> 1.18 angstrom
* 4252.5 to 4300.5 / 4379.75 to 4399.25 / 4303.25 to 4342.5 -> 1.24 angstrom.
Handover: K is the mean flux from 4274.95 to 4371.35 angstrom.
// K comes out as 27.3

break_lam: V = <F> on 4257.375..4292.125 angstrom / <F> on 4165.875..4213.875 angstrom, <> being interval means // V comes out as 1.04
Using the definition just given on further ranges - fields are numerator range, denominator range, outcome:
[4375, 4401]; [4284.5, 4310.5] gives 1.04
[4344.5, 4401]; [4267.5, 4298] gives 0.95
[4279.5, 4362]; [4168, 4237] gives 0.97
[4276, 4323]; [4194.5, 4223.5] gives 1.00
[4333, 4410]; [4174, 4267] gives 0.98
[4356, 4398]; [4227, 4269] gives 0.96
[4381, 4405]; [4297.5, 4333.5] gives 1.07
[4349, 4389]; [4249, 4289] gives 0.94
